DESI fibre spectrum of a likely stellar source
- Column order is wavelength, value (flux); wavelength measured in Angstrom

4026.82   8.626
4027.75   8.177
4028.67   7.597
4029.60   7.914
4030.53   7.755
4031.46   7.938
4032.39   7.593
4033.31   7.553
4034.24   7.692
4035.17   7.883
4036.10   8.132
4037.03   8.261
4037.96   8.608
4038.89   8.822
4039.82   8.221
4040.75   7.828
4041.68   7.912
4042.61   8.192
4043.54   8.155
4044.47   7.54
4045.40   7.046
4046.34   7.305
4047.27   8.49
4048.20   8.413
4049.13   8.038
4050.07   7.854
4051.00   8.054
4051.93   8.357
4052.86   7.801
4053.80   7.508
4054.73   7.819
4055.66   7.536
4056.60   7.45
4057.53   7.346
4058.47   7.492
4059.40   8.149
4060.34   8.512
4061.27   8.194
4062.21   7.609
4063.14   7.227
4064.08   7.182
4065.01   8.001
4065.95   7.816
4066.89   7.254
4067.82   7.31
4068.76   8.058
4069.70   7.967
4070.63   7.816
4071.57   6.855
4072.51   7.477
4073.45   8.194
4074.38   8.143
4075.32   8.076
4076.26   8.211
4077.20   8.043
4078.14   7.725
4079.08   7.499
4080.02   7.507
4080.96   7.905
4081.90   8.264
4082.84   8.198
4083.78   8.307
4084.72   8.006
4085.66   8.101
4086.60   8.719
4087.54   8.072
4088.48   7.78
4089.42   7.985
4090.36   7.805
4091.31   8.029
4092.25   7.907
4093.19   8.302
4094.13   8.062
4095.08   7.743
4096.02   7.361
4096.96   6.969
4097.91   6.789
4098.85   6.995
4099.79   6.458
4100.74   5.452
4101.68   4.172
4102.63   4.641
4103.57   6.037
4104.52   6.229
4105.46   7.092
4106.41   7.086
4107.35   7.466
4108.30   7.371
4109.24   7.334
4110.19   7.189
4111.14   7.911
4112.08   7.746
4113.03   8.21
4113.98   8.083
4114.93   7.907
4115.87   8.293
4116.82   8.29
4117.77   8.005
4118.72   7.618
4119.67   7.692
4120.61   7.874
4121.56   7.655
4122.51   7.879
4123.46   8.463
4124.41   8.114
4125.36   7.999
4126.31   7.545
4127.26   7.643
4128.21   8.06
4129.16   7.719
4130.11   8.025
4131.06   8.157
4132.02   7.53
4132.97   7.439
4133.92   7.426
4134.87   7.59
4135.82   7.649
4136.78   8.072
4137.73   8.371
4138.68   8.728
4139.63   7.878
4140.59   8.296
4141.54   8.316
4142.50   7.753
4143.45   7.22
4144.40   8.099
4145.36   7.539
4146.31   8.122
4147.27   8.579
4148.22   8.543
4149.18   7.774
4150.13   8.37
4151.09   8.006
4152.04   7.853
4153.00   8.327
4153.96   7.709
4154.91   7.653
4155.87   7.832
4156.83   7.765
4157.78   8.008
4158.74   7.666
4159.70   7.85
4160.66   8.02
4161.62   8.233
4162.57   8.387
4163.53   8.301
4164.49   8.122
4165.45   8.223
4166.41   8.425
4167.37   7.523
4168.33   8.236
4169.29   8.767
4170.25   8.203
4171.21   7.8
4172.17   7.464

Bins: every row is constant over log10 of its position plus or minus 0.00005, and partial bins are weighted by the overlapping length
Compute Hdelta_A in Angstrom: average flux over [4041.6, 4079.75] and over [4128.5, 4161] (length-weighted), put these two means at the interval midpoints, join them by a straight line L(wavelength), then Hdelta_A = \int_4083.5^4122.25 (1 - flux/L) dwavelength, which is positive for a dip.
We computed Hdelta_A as 2.1 Angstrom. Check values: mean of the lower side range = 7.79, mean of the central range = 7.43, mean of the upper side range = 7.94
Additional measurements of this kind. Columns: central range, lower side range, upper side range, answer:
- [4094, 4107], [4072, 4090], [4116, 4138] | 2.4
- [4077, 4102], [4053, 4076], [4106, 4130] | 0.6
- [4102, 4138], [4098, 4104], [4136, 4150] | -4.4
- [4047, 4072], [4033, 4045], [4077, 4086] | 0.7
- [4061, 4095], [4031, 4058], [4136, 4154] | 0.4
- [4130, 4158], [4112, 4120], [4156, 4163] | 0.1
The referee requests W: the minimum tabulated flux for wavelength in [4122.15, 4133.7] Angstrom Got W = 7.439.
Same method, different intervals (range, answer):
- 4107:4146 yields 7.189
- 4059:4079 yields 6.855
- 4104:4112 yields 6.229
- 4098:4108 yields 4.172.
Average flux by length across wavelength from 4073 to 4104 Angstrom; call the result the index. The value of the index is 7.5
